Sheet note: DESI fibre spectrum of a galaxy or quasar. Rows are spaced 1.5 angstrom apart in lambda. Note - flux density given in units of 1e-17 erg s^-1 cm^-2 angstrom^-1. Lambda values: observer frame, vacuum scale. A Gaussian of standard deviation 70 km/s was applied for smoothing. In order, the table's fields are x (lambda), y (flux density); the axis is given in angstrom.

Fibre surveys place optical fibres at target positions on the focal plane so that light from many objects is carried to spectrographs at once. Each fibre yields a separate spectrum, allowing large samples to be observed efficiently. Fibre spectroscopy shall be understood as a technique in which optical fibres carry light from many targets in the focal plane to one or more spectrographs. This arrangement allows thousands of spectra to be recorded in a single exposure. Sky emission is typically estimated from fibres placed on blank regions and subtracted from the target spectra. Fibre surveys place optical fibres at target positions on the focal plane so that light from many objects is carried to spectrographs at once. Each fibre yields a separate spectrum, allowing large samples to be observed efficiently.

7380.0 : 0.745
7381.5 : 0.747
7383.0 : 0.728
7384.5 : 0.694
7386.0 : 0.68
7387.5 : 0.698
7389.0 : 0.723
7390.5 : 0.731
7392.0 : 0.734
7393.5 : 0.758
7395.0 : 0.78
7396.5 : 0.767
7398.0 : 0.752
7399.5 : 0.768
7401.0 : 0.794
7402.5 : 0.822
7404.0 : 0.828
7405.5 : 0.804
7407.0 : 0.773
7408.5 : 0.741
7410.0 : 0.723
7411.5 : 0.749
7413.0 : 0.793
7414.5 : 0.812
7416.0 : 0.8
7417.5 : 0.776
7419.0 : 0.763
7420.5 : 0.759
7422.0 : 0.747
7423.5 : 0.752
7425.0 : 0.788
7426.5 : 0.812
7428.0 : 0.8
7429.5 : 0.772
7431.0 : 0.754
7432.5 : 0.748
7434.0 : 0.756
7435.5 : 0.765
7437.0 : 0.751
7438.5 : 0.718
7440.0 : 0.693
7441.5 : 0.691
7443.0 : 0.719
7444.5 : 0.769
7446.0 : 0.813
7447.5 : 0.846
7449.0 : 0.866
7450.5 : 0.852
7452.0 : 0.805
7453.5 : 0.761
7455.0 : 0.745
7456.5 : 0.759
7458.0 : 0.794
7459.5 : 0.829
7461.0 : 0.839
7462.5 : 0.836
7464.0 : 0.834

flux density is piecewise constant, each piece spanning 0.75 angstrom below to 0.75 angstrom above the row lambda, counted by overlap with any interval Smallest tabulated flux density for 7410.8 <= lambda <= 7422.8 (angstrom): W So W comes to 0.747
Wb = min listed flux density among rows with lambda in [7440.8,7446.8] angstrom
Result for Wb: 0.691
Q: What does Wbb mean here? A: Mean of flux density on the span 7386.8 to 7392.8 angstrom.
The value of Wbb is 0.722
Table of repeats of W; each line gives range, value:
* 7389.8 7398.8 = 0.731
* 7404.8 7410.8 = 0.723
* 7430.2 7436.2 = 0.748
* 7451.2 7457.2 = 0.745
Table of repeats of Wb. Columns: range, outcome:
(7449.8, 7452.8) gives 0.805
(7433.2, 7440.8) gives 0.693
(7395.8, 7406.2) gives 0.752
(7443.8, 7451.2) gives 0.769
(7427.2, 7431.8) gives 0.754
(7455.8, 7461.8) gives 0.759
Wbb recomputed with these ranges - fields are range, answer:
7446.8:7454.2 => 0.826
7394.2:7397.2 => 0.773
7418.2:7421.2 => 0.761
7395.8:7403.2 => 0.78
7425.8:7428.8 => 0.805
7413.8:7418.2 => 0.796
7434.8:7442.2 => 0.724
